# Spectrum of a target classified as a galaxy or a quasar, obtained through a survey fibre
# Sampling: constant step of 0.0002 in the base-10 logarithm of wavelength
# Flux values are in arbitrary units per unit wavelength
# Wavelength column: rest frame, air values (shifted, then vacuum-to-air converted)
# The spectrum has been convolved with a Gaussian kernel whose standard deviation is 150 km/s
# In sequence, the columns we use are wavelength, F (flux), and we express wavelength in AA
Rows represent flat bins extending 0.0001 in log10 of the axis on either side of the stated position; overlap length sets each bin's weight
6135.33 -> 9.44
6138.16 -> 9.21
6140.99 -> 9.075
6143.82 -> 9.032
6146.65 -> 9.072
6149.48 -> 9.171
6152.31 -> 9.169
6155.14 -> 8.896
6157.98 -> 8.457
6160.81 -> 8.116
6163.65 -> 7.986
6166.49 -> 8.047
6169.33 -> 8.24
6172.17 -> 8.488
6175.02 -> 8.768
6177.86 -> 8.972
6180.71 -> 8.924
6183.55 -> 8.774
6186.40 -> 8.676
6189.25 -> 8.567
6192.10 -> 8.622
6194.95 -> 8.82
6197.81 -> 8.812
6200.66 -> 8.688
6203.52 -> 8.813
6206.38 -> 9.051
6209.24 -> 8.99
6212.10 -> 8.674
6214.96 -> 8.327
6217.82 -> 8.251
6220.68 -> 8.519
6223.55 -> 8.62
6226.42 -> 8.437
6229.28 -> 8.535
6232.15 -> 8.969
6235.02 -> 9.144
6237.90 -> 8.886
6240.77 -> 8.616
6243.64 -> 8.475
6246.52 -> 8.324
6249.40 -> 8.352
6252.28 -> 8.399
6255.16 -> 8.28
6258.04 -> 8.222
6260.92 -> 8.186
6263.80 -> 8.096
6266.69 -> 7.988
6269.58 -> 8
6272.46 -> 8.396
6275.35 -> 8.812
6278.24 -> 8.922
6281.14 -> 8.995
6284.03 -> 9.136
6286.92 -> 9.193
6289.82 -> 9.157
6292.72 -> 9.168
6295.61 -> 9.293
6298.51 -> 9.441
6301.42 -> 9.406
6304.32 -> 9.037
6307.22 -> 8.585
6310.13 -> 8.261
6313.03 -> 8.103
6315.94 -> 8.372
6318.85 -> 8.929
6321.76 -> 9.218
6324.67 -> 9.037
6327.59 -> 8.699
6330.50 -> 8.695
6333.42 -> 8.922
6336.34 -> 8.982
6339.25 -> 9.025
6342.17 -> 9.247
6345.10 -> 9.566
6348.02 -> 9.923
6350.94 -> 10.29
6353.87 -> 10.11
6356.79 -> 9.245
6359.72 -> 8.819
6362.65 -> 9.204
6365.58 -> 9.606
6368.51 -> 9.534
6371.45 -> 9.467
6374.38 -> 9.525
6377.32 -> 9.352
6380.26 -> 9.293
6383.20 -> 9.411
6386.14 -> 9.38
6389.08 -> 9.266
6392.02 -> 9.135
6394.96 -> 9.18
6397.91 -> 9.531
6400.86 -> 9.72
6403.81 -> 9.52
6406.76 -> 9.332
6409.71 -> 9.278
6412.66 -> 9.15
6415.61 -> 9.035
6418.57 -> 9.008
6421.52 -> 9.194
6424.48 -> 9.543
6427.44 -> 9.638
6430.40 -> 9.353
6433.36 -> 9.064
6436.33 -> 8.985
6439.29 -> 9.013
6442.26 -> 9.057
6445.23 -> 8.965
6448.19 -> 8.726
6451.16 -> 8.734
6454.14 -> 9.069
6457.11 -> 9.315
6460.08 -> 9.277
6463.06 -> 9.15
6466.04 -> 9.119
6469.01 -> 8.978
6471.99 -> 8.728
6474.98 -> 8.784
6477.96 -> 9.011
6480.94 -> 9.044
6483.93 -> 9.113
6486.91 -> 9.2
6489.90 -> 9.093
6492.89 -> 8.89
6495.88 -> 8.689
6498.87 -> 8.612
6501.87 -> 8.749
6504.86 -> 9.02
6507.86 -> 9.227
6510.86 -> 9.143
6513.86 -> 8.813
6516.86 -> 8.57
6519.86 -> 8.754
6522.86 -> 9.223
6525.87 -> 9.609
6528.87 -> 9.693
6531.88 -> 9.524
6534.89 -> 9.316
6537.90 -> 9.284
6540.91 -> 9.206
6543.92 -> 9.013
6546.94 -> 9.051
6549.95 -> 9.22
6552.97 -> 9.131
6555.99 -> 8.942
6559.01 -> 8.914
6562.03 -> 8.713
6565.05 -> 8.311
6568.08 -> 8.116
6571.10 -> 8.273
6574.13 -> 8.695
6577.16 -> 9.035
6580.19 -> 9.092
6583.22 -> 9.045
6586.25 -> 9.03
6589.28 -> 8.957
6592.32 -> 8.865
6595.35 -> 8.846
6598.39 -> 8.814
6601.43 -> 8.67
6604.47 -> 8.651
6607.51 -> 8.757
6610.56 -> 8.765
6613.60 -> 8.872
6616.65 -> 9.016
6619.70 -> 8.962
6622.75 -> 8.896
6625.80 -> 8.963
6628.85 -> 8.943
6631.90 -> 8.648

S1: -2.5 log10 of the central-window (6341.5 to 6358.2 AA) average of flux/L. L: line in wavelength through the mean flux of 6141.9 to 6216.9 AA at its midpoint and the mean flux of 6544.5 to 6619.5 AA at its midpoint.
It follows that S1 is -0.12 mag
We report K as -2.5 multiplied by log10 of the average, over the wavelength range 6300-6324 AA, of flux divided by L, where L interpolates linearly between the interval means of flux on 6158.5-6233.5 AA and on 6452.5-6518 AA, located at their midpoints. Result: 0.00 mag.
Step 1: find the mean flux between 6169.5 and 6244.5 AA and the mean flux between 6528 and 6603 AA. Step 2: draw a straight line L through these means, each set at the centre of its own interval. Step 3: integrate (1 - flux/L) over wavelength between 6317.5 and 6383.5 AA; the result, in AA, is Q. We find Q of -3.8 AA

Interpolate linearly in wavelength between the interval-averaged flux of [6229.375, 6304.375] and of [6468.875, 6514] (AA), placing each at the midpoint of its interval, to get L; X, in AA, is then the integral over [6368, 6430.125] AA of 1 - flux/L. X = -3.5 AA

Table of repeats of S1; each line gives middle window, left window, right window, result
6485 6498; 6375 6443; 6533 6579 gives 0.01 mag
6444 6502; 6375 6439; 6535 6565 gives 0.02 mag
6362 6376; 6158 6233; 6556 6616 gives -0.10 mag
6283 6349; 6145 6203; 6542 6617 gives -0.03 mag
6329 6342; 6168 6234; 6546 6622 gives -0.03 mag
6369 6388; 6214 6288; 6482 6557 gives -0.07 mag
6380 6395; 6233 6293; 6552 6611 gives -0.08 mag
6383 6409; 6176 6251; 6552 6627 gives -0.08 mag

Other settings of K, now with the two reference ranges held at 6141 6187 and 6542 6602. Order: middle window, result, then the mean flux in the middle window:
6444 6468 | -0.030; 9.05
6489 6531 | -0.024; 9.01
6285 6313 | -0.034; 9.01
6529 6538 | -0.072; 9.43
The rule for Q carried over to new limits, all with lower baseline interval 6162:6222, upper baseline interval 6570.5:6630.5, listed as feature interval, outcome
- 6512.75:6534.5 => -0.9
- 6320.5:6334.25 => -0.3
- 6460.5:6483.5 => -0.5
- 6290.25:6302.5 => -0.9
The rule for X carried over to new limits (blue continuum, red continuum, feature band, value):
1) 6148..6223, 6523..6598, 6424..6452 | -0.7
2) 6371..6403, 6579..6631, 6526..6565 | -0.5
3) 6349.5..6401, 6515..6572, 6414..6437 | 0.2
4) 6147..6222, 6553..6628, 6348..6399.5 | -4.3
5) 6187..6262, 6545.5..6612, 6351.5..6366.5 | -1.3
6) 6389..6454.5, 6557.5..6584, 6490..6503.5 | 0.2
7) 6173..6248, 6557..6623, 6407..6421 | -0.6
